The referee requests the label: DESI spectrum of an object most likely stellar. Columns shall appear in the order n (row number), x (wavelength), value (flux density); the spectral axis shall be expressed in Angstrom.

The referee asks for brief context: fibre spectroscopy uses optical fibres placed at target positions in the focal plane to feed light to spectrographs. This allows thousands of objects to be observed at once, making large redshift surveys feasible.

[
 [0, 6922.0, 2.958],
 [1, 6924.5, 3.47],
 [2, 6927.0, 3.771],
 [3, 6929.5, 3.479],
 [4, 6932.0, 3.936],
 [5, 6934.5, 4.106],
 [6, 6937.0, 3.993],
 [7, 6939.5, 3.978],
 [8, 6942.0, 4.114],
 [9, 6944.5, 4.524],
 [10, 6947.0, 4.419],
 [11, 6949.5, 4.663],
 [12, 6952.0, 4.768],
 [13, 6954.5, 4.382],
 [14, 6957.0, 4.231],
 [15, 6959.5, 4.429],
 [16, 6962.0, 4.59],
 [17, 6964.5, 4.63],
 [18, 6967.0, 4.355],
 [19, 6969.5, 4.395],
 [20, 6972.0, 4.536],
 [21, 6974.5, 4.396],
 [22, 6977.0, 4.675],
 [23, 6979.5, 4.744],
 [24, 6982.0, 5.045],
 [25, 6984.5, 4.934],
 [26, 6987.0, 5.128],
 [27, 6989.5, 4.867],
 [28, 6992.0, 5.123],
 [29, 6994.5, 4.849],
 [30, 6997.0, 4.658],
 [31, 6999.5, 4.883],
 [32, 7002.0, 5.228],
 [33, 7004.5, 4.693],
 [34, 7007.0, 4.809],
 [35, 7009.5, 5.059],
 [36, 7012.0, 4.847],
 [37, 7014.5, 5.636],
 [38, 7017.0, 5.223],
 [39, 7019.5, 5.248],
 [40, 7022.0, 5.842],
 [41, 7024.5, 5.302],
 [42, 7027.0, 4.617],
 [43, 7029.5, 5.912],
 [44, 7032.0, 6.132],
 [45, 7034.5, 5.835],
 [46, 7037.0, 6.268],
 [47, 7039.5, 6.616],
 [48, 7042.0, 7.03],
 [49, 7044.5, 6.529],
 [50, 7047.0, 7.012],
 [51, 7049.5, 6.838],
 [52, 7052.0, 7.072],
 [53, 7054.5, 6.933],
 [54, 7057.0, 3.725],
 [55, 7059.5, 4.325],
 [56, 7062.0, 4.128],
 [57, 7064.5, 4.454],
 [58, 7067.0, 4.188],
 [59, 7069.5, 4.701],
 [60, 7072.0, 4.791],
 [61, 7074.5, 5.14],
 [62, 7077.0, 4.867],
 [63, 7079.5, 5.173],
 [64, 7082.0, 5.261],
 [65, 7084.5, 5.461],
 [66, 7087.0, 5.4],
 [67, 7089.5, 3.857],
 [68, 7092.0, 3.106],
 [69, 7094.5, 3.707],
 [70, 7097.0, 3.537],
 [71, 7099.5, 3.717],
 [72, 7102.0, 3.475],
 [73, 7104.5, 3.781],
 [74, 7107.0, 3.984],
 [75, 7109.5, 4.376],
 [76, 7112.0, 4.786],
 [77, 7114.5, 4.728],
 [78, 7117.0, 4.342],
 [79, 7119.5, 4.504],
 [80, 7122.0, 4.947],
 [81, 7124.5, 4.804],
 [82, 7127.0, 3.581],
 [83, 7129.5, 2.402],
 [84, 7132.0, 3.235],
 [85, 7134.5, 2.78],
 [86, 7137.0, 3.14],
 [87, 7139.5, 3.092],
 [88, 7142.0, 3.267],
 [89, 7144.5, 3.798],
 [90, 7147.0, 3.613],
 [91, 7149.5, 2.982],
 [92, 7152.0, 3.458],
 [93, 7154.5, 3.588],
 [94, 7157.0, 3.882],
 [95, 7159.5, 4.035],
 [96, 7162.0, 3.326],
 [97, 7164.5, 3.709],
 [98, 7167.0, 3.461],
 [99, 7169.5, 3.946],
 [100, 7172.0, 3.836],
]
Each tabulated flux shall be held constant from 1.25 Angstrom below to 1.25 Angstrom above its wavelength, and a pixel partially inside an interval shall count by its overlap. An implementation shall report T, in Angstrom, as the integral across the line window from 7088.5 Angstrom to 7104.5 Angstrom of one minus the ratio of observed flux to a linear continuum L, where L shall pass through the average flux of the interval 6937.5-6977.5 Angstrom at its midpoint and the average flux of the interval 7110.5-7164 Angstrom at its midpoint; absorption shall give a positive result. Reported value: 1.3 Angstrom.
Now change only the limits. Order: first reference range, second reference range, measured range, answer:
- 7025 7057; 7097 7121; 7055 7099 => 5.58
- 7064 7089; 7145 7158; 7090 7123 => 2.04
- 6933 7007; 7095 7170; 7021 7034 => -3.87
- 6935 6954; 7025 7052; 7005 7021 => 1.76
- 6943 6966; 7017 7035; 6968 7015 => 1.66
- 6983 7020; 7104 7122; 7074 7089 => -1.85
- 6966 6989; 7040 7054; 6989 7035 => 4.64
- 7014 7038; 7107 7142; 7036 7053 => -4.84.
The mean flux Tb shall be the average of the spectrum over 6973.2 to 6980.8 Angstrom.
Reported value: 4.61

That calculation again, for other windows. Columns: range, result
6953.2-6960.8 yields 4.35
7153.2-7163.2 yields 3.71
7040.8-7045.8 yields 6.78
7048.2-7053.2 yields 6.95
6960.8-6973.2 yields 4.5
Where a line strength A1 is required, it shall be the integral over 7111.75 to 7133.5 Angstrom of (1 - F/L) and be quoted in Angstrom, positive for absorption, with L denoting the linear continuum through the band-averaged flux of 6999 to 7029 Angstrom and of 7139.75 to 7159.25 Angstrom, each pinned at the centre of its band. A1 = -1.4 Angstrom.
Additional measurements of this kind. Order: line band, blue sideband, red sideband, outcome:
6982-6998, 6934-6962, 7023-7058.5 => 0.6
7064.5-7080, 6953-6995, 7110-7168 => -2.5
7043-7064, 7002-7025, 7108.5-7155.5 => -4.8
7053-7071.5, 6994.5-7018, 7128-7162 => -1.5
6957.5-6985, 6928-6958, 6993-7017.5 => -0.2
